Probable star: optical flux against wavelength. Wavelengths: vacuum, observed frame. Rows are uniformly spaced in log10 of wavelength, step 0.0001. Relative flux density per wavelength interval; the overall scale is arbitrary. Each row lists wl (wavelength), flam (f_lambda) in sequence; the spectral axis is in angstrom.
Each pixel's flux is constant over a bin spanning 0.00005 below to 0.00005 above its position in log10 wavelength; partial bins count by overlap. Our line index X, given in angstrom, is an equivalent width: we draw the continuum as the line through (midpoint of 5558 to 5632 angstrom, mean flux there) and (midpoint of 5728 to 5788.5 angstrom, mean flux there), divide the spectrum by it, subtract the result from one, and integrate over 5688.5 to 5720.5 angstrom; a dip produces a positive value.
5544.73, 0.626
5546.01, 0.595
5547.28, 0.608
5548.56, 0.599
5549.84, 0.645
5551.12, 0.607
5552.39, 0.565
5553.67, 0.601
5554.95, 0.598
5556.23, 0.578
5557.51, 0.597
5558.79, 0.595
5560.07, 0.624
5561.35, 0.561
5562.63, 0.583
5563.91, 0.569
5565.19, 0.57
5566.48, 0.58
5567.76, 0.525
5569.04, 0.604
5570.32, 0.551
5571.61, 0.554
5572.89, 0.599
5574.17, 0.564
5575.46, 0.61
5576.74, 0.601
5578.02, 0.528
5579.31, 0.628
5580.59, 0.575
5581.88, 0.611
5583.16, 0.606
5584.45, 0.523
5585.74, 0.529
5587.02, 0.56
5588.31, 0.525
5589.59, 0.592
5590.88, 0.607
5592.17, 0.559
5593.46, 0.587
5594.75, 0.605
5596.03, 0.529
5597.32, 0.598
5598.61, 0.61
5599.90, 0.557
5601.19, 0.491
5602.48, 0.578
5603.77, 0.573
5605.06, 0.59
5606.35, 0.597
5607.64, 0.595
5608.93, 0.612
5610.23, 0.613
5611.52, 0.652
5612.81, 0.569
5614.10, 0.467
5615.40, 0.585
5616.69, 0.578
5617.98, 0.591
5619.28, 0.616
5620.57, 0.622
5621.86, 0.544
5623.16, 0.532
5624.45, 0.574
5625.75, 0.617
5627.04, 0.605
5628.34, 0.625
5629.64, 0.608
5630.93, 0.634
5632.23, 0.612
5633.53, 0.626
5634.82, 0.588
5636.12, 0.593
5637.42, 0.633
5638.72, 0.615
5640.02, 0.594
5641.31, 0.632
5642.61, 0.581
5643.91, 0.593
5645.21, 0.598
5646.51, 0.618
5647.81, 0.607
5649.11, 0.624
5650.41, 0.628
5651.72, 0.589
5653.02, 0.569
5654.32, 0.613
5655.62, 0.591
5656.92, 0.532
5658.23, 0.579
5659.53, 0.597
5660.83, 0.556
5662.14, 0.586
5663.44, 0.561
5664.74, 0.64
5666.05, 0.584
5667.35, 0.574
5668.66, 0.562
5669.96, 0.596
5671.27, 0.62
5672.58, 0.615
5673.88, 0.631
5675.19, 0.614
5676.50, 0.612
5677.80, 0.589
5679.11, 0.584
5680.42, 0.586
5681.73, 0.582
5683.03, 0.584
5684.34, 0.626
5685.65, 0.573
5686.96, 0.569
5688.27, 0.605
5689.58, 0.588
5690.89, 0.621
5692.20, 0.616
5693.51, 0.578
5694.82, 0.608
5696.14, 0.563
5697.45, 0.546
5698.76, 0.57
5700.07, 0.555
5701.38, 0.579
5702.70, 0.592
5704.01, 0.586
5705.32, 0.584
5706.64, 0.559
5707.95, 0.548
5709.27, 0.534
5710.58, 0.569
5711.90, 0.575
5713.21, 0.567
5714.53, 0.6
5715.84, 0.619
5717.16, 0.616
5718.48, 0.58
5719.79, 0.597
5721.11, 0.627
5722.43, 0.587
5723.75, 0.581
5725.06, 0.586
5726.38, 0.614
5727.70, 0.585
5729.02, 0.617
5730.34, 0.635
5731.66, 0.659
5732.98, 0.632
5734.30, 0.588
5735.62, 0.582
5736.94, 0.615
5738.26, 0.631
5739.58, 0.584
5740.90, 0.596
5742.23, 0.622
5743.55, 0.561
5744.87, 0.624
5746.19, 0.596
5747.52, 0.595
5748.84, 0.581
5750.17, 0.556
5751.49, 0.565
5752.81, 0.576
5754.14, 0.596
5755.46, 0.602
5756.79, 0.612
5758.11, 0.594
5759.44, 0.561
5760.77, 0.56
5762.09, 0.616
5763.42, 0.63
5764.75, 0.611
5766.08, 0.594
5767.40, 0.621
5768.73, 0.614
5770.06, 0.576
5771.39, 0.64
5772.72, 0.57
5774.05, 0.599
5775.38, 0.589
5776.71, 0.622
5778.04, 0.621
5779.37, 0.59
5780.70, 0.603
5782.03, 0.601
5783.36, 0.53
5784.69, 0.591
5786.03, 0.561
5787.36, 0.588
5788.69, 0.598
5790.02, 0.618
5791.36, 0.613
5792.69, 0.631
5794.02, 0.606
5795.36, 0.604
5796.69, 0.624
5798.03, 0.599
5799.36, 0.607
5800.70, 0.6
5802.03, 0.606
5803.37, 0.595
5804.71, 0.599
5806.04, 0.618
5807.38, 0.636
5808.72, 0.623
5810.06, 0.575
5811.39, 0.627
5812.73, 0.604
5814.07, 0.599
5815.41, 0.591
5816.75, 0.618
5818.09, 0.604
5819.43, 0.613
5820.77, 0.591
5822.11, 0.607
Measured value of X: 0.6 angstrom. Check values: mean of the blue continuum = 0.581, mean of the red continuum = 0.598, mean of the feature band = 0.582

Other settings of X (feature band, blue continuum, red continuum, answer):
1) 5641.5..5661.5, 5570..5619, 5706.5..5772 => -0.3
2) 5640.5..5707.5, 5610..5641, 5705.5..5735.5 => 0.4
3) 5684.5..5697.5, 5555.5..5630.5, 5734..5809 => 0.0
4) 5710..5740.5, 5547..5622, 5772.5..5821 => -0.4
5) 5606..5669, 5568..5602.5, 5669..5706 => -1.3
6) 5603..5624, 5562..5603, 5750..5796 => -0.3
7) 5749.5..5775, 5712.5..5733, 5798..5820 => 0.5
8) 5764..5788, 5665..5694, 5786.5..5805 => 0.3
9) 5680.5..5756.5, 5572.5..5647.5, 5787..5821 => 1.0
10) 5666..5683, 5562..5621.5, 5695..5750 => -0.3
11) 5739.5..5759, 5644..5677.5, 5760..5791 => 0.2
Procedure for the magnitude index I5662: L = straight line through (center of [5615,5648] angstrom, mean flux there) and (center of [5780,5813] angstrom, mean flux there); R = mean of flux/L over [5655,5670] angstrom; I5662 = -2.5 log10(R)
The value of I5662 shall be 0.04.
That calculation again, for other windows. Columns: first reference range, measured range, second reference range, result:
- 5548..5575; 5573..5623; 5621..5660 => 0.02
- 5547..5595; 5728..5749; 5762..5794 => -0.02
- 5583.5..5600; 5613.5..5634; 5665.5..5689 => -0.02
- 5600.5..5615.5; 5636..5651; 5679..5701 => -0.05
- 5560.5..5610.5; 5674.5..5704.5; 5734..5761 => -0.01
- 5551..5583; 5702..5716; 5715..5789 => 0.04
